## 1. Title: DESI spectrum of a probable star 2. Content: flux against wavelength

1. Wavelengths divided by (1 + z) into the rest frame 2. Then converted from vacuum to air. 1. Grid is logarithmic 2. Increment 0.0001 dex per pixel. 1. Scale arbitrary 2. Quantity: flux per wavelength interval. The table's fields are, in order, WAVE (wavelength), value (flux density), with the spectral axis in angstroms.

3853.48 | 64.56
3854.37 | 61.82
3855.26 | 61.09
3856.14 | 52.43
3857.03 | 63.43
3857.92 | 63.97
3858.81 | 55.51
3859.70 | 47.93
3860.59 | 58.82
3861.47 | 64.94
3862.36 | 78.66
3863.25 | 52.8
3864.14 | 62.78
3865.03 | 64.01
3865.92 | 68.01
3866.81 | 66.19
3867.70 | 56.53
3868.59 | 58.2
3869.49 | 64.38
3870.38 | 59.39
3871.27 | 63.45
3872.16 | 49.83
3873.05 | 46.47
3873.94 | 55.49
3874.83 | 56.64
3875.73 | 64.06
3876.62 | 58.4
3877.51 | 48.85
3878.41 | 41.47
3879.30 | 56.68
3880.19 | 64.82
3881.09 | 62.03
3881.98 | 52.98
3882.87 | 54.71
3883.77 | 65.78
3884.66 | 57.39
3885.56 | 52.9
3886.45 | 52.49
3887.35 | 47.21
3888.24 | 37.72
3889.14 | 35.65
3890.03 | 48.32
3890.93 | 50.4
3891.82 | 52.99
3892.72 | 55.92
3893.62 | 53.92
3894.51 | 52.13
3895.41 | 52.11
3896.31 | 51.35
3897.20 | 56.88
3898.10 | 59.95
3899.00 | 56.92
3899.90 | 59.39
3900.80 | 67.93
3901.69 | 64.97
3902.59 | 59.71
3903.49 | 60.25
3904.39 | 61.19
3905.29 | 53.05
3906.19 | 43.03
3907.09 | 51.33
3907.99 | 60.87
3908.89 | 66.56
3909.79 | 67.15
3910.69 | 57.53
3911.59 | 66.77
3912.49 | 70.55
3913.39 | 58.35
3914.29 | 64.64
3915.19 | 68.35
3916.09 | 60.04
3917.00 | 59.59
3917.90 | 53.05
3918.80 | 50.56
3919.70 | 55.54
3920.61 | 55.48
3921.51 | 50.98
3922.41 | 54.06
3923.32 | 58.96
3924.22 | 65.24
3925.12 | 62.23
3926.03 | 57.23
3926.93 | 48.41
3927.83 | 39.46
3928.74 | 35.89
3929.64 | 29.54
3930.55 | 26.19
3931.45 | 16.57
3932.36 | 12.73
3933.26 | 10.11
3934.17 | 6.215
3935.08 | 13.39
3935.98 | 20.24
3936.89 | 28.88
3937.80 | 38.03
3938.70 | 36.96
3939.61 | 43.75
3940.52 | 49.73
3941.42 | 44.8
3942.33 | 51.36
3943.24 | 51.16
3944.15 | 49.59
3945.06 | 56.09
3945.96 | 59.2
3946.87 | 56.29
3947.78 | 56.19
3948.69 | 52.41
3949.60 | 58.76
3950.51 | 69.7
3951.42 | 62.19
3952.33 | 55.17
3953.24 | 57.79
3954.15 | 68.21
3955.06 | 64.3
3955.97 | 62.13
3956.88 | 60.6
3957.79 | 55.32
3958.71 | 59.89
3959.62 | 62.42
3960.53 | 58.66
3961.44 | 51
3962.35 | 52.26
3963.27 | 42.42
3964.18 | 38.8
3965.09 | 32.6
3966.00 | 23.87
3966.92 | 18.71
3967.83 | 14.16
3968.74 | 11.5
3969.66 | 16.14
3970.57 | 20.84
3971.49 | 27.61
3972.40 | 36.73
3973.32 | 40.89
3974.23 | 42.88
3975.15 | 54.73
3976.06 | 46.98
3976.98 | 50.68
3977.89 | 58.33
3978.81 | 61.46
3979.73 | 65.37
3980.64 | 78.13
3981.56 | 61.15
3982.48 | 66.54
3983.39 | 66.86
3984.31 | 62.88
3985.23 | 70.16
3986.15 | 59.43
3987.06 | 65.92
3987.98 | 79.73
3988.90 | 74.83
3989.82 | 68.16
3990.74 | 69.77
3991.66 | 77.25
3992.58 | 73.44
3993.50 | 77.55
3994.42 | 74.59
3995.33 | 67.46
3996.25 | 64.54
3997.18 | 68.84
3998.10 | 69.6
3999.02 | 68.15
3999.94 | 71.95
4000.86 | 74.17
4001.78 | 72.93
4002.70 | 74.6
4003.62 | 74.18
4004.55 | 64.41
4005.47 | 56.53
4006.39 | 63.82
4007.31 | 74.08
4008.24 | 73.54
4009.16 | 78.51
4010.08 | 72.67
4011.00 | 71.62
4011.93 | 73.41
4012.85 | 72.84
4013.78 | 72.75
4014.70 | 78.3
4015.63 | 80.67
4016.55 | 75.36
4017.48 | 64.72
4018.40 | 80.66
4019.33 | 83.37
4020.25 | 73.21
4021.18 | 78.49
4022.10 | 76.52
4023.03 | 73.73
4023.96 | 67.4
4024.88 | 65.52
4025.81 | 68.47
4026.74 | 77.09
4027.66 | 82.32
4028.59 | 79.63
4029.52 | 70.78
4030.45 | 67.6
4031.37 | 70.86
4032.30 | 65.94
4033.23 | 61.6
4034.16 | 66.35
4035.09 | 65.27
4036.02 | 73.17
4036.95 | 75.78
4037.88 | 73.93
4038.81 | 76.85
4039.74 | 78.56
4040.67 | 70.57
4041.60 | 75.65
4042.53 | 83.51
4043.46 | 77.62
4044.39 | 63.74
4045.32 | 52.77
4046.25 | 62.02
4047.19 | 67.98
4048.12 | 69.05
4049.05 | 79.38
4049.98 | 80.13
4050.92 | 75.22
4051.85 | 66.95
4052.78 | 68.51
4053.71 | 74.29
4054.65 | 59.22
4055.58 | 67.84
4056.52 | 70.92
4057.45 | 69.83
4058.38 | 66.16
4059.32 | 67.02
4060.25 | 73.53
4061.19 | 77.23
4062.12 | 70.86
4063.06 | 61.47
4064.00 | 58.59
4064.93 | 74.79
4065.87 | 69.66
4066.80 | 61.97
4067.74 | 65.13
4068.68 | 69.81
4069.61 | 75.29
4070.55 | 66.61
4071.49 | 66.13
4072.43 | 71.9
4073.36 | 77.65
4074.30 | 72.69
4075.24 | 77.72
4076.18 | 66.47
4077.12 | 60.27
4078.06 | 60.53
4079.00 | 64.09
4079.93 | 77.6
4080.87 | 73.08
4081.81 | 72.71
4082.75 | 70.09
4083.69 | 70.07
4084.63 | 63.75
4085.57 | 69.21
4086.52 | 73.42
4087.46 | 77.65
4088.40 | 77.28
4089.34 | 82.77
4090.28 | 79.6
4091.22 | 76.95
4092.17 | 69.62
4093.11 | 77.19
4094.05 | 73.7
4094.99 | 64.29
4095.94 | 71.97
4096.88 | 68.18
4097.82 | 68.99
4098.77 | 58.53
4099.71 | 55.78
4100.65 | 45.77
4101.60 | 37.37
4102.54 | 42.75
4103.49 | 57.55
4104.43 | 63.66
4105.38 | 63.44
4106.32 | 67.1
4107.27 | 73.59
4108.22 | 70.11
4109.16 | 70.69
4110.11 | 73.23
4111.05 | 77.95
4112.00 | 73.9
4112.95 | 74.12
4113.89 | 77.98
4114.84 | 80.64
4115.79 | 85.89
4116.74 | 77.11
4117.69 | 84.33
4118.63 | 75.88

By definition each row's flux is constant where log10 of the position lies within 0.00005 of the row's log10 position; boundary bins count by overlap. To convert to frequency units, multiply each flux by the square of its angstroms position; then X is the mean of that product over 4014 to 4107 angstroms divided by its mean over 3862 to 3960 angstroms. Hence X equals 1.4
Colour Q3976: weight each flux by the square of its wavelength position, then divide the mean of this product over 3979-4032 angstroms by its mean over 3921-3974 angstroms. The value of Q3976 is 1.7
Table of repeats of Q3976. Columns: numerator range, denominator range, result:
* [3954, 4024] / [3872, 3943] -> 1.27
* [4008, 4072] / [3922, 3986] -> 1.61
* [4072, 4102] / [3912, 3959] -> 1.52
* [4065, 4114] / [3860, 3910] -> 1.34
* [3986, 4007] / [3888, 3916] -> 1.29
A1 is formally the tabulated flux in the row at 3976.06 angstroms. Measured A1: 46.98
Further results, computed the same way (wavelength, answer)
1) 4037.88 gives 73.93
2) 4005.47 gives 56.53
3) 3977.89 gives 58.33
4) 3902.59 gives 59.71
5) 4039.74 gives 78.56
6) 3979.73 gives 65.37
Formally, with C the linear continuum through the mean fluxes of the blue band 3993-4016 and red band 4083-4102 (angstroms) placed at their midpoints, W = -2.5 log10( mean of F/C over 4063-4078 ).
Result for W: 0.01 mag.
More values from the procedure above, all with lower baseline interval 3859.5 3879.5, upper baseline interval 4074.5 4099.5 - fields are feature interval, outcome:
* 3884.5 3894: 0.21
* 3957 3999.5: 0.19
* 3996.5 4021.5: -0.10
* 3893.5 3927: 0.04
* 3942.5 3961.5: 0.09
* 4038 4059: -0.03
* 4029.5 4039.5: -0.03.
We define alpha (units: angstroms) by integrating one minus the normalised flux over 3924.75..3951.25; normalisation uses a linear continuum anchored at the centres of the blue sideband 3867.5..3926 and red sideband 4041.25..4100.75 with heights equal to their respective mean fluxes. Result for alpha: 8.4 angstroms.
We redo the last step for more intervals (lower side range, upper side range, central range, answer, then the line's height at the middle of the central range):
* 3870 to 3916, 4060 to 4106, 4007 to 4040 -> -4.7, 64.3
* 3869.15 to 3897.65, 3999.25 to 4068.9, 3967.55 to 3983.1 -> 4.7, 64.5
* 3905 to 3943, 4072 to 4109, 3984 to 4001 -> -4.6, 55.4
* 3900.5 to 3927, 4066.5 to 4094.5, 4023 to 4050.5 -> -1.3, 68.2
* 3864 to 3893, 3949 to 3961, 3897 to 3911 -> -0.5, 57.3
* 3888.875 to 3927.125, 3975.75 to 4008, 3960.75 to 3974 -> 6.9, 64.9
